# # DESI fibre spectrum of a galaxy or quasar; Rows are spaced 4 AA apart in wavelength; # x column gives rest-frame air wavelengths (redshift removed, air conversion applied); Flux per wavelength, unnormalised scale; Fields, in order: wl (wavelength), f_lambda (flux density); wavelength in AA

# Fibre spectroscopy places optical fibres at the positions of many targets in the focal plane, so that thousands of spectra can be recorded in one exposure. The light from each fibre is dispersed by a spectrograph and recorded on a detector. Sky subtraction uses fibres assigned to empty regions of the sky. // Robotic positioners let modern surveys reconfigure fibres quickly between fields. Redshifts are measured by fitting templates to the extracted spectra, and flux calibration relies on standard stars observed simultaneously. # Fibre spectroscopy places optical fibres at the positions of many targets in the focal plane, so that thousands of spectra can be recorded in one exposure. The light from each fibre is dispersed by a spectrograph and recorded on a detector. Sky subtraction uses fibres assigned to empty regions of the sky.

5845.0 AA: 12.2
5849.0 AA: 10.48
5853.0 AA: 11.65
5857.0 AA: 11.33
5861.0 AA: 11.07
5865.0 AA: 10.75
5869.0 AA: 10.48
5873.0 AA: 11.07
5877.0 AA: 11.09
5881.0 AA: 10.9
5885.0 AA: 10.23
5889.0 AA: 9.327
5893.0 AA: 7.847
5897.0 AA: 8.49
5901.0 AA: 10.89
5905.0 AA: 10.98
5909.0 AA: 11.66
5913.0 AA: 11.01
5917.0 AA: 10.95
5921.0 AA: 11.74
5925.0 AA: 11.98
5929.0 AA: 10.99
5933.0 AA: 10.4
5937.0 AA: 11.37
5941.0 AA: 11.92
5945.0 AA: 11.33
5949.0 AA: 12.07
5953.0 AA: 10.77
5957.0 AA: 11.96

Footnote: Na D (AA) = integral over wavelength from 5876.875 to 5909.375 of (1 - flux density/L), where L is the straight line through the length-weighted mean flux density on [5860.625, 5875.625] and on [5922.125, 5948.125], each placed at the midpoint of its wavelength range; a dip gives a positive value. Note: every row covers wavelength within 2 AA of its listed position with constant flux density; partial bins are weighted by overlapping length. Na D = 3.0 AA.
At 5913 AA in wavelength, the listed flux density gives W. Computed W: 11.01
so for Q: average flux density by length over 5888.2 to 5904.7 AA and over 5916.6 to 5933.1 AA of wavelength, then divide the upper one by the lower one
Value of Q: 1.2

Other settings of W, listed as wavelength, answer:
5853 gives 11.65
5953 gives 10.77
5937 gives 11.37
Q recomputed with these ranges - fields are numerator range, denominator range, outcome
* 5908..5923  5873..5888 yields 1.06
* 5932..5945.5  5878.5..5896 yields 1.18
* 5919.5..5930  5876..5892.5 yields 1.15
